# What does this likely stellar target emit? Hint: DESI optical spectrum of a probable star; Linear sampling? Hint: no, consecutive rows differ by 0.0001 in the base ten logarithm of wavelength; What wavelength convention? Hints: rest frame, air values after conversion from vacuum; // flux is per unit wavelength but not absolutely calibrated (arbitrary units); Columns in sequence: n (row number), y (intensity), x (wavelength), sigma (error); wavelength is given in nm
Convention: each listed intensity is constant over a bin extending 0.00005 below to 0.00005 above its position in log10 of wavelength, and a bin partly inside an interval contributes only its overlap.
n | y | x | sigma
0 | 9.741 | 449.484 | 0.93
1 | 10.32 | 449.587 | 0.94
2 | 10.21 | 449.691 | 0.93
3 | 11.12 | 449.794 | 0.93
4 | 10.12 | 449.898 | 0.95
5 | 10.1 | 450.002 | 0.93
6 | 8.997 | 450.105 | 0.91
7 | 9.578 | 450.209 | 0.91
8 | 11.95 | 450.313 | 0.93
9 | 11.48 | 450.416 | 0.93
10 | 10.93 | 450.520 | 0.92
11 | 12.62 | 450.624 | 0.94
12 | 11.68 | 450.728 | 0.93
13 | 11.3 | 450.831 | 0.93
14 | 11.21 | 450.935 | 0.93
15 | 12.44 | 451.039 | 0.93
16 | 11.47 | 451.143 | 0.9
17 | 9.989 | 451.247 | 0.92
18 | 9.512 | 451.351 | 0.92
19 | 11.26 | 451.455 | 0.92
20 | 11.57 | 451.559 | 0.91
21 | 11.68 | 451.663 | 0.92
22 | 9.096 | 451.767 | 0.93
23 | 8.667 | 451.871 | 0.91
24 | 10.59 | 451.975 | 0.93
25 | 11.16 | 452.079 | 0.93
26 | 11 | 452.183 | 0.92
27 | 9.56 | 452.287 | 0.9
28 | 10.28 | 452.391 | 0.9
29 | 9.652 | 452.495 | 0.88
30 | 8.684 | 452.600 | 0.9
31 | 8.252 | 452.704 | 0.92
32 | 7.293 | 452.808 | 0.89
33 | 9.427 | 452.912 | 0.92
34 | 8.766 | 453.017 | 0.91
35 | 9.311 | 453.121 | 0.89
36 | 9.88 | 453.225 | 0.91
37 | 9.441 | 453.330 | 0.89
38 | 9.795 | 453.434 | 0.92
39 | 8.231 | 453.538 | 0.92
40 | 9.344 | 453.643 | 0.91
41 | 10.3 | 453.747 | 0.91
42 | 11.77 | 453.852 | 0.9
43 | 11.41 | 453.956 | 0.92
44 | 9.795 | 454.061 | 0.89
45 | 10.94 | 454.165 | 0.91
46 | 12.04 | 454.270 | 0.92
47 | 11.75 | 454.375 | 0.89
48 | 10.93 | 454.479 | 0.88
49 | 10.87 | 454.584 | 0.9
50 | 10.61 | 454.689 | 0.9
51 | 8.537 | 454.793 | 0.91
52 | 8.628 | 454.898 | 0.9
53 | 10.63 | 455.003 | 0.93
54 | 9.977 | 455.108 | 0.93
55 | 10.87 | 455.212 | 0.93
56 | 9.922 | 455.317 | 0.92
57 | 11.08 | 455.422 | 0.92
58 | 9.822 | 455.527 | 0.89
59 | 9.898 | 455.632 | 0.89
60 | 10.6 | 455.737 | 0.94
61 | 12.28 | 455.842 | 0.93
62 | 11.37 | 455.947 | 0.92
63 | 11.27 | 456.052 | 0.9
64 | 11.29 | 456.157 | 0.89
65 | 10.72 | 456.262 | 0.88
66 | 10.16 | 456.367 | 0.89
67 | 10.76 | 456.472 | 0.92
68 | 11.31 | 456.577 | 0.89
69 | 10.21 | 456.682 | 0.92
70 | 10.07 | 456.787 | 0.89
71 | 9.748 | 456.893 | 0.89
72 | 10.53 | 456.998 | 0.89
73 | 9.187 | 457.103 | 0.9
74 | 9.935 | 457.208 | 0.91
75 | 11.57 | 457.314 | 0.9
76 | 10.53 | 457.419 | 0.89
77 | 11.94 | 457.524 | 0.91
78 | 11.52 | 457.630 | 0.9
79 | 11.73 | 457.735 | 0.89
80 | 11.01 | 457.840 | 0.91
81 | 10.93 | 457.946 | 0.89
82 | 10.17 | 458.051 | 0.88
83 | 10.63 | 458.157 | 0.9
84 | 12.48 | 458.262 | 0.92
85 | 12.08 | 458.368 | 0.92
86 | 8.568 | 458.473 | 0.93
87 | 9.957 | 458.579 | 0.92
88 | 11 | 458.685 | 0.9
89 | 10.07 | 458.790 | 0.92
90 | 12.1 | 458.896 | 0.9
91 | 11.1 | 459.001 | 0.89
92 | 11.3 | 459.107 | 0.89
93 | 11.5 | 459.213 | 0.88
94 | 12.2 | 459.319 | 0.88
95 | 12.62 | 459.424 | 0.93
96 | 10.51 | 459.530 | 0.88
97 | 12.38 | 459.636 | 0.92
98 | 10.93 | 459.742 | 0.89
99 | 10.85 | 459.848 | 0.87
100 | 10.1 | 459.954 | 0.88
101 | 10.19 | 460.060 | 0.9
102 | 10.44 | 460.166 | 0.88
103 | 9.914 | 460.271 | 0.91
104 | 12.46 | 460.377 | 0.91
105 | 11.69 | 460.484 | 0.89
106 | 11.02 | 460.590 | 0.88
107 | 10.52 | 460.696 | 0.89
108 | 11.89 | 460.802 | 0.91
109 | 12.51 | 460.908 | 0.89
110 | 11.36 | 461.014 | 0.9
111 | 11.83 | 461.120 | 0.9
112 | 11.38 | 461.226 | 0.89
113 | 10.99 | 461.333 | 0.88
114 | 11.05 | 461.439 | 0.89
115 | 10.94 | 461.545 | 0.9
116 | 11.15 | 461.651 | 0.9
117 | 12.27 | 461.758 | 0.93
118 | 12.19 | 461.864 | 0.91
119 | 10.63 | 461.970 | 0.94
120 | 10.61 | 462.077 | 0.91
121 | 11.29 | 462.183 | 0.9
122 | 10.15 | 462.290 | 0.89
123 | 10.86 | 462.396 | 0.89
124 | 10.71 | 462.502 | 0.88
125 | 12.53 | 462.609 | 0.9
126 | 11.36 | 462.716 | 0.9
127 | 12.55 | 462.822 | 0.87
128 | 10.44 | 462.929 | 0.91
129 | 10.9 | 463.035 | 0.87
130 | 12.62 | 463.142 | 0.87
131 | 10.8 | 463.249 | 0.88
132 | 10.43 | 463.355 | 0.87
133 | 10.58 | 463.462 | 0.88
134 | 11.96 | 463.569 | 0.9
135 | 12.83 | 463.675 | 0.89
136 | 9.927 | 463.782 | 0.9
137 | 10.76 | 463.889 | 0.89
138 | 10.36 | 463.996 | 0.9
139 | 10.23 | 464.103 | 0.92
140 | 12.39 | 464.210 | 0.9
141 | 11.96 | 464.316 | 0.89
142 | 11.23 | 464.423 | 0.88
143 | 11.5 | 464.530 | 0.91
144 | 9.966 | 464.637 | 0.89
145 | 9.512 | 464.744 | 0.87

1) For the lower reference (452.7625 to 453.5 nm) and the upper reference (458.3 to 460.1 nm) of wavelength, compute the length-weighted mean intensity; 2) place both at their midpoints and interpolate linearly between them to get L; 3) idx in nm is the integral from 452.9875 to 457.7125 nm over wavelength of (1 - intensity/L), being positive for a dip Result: -0.30 nm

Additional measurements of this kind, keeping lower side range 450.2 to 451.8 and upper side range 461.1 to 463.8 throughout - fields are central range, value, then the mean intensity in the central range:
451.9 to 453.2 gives 0.20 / 9.5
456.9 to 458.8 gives 0.08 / 10.8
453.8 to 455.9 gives 0.11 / 10.6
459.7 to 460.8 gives 0.04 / 10.9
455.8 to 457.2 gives 0.07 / 10.7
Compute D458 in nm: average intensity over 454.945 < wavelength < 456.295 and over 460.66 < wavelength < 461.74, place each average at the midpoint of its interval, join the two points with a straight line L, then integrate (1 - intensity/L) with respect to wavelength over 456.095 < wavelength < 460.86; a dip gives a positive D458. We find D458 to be 0.064 nm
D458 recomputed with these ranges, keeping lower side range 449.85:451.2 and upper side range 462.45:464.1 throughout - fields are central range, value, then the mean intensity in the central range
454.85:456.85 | 0.100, 10.6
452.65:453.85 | 0.204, 9.21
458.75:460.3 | 0.009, 11.1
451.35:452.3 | 0.050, 10.5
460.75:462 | -0.038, 11.5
